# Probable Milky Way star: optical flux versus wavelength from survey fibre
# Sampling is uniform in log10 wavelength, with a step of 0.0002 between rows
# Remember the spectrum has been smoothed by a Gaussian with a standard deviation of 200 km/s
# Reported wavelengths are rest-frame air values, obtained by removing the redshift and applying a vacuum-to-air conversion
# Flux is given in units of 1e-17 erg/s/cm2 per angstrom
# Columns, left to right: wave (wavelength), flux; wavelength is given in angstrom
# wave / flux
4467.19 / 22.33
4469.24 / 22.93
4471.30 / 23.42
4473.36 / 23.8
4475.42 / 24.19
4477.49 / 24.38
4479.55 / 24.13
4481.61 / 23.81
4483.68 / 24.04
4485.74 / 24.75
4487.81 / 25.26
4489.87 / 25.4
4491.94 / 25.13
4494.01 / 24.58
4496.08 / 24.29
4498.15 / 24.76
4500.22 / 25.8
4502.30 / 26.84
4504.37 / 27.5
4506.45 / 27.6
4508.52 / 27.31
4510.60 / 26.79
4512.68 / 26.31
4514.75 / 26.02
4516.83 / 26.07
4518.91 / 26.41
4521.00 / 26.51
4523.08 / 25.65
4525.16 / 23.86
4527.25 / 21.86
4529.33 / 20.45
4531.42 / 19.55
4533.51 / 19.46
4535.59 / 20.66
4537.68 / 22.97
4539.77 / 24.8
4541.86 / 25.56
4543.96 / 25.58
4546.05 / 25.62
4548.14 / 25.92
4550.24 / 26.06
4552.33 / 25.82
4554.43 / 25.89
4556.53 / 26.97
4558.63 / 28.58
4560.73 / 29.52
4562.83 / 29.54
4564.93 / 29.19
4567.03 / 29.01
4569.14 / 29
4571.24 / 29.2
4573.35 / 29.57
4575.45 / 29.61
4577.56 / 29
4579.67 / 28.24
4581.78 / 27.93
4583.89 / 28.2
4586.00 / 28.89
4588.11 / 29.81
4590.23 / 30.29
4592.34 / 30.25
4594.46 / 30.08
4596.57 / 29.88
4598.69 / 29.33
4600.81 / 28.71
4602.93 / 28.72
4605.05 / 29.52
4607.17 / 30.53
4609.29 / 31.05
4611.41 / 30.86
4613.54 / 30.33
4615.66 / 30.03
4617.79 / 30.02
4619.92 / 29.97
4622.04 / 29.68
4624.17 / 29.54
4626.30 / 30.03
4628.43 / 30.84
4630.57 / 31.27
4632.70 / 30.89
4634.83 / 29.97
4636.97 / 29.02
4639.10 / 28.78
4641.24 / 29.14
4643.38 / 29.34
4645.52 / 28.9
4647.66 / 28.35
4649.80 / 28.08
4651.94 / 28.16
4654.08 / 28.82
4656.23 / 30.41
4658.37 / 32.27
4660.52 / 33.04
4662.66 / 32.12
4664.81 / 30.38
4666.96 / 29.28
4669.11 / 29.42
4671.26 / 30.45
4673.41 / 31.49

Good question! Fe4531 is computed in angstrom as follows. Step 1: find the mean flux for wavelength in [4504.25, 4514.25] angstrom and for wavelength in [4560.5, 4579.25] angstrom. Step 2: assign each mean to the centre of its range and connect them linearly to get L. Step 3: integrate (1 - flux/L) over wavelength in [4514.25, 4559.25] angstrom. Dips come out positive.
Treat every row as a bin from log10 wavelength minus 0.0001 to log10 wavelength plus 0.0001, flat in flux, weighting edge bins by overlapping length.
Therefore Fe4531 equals 5.7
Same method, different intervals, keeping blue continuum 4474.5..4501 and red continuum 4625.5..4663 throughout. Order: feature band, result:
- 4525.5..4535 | 2.0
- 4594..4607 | -0.4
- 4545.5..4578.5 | -1.1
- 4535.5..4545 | 0.8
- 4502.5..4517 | -0.8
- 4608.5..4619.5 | -0.6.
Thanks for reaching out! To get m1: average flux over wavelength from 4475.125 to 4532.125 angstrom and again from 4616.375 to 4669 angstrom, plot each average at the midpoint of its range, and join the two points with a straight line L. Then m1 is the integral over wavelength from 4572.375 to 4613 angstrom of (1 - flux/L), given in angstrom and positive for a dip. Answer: -2.0 angstrom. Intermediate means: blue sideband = 25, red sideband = 29.9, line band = 29.5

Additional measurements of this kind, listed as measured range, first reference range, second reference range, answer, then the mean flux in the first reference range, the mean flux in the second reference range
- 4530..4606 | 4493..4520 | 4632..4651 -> 0.45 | 26.2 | 29.1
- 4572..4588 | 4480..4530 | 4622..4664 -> -0.59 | 25.3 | 29.9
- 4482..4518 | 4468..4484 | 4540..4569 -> -1.34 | 23.8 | 27.2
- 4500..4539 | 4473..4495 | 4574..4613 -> 2.23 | 24.5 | 29.5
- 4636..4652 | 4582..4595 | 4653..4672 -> 0.86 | 29.5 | 30.7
